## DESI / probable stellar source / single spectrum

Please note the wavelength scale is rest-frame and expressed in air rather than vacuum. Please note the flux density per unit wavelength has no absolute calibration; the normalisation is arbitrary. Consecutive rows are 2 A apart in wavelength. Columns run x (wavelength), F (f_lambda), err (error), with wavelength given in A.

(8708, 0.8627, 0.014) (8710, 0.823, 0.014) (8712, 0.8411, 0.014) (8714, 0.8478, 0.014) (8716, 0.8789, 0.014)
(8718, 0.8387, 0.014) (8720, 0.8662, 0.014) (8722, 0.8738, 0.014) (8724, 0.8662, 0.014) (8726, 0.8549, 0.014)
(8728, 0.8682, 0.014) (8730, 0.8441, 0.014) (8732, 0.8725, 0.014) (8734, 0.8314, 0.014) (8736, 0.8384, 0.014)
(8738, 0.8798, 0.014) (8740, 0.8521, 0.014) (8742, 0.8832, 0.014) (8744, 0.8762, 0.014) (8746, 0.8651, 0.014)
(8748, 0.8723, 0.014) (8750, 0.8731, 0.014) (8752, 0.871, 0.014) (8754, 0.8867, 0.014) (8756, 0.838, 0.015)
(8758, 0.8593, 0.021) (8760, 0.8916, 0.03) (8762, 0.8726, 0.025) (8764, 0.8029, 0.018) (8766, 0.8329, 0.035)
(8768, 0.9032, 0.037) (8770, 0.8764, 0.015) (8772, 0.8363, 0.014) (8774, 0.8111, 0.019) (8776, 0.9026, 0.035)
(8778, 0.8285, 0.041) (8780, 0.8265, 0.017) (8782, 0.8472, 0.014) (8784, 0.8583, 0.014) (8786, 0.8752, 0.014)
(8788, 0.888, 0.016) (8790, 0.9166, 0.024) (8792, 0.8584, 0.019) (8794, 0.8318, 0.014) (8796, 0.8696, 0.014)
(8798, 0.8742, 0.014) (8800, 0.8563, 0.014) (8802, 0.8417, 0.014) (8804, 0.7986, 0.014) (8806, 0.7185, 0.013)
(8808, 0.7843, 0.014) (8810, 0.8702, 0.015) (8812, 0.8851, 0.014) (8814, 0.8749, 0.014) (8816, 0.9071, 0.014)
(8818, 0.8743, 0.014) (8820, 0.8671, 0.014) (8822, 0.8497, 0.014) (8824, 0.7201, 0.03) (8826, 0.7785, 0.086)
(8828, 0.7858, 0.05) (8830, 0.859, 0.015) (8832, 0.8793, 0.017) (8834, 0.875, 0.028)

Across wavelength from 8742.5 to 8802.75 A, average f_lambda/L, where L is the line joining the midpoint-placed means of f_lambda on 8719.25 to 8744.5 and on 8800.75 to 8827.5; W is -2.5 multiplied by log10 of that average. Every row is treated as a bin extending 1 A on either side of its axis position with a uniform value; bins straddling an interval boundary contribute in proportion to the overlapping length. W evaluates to -0.02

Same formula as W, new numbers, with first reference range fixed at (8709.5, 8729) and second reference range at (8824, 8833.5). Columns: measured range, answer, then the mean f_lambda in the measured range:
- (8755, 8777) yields -0.02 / 0.857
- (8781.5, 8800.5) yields -0.05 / 0.868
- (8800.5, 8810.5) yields 0.03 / 0.802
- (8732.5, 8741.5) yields 0.00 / 0.853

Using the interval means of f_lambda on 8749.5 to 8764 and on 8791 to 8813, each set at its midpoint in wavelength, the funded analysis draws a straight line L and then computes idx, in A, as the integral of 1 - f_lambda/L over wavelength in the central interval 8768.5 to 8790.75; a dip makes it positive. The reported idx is -0.3 A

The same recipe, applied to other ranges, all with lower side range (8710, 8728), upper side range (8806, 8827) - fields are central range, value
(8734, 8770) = -0.6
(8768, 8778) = -0.2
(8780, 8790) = -0.3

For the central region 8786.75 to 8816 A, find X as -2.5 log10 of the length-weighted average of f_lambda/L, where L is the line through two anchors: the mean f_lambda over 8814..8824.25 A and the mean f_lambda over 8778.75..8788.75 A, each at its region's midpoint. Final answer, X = 0.01 mag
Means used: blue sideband 0.858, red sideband 0.856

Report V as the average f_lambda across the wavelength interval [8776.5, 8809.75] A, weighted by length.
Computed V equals 0.844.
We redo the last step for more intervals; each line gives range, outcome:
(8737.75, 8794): 0.863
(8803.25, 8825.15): 0.832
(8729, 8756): 0.864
